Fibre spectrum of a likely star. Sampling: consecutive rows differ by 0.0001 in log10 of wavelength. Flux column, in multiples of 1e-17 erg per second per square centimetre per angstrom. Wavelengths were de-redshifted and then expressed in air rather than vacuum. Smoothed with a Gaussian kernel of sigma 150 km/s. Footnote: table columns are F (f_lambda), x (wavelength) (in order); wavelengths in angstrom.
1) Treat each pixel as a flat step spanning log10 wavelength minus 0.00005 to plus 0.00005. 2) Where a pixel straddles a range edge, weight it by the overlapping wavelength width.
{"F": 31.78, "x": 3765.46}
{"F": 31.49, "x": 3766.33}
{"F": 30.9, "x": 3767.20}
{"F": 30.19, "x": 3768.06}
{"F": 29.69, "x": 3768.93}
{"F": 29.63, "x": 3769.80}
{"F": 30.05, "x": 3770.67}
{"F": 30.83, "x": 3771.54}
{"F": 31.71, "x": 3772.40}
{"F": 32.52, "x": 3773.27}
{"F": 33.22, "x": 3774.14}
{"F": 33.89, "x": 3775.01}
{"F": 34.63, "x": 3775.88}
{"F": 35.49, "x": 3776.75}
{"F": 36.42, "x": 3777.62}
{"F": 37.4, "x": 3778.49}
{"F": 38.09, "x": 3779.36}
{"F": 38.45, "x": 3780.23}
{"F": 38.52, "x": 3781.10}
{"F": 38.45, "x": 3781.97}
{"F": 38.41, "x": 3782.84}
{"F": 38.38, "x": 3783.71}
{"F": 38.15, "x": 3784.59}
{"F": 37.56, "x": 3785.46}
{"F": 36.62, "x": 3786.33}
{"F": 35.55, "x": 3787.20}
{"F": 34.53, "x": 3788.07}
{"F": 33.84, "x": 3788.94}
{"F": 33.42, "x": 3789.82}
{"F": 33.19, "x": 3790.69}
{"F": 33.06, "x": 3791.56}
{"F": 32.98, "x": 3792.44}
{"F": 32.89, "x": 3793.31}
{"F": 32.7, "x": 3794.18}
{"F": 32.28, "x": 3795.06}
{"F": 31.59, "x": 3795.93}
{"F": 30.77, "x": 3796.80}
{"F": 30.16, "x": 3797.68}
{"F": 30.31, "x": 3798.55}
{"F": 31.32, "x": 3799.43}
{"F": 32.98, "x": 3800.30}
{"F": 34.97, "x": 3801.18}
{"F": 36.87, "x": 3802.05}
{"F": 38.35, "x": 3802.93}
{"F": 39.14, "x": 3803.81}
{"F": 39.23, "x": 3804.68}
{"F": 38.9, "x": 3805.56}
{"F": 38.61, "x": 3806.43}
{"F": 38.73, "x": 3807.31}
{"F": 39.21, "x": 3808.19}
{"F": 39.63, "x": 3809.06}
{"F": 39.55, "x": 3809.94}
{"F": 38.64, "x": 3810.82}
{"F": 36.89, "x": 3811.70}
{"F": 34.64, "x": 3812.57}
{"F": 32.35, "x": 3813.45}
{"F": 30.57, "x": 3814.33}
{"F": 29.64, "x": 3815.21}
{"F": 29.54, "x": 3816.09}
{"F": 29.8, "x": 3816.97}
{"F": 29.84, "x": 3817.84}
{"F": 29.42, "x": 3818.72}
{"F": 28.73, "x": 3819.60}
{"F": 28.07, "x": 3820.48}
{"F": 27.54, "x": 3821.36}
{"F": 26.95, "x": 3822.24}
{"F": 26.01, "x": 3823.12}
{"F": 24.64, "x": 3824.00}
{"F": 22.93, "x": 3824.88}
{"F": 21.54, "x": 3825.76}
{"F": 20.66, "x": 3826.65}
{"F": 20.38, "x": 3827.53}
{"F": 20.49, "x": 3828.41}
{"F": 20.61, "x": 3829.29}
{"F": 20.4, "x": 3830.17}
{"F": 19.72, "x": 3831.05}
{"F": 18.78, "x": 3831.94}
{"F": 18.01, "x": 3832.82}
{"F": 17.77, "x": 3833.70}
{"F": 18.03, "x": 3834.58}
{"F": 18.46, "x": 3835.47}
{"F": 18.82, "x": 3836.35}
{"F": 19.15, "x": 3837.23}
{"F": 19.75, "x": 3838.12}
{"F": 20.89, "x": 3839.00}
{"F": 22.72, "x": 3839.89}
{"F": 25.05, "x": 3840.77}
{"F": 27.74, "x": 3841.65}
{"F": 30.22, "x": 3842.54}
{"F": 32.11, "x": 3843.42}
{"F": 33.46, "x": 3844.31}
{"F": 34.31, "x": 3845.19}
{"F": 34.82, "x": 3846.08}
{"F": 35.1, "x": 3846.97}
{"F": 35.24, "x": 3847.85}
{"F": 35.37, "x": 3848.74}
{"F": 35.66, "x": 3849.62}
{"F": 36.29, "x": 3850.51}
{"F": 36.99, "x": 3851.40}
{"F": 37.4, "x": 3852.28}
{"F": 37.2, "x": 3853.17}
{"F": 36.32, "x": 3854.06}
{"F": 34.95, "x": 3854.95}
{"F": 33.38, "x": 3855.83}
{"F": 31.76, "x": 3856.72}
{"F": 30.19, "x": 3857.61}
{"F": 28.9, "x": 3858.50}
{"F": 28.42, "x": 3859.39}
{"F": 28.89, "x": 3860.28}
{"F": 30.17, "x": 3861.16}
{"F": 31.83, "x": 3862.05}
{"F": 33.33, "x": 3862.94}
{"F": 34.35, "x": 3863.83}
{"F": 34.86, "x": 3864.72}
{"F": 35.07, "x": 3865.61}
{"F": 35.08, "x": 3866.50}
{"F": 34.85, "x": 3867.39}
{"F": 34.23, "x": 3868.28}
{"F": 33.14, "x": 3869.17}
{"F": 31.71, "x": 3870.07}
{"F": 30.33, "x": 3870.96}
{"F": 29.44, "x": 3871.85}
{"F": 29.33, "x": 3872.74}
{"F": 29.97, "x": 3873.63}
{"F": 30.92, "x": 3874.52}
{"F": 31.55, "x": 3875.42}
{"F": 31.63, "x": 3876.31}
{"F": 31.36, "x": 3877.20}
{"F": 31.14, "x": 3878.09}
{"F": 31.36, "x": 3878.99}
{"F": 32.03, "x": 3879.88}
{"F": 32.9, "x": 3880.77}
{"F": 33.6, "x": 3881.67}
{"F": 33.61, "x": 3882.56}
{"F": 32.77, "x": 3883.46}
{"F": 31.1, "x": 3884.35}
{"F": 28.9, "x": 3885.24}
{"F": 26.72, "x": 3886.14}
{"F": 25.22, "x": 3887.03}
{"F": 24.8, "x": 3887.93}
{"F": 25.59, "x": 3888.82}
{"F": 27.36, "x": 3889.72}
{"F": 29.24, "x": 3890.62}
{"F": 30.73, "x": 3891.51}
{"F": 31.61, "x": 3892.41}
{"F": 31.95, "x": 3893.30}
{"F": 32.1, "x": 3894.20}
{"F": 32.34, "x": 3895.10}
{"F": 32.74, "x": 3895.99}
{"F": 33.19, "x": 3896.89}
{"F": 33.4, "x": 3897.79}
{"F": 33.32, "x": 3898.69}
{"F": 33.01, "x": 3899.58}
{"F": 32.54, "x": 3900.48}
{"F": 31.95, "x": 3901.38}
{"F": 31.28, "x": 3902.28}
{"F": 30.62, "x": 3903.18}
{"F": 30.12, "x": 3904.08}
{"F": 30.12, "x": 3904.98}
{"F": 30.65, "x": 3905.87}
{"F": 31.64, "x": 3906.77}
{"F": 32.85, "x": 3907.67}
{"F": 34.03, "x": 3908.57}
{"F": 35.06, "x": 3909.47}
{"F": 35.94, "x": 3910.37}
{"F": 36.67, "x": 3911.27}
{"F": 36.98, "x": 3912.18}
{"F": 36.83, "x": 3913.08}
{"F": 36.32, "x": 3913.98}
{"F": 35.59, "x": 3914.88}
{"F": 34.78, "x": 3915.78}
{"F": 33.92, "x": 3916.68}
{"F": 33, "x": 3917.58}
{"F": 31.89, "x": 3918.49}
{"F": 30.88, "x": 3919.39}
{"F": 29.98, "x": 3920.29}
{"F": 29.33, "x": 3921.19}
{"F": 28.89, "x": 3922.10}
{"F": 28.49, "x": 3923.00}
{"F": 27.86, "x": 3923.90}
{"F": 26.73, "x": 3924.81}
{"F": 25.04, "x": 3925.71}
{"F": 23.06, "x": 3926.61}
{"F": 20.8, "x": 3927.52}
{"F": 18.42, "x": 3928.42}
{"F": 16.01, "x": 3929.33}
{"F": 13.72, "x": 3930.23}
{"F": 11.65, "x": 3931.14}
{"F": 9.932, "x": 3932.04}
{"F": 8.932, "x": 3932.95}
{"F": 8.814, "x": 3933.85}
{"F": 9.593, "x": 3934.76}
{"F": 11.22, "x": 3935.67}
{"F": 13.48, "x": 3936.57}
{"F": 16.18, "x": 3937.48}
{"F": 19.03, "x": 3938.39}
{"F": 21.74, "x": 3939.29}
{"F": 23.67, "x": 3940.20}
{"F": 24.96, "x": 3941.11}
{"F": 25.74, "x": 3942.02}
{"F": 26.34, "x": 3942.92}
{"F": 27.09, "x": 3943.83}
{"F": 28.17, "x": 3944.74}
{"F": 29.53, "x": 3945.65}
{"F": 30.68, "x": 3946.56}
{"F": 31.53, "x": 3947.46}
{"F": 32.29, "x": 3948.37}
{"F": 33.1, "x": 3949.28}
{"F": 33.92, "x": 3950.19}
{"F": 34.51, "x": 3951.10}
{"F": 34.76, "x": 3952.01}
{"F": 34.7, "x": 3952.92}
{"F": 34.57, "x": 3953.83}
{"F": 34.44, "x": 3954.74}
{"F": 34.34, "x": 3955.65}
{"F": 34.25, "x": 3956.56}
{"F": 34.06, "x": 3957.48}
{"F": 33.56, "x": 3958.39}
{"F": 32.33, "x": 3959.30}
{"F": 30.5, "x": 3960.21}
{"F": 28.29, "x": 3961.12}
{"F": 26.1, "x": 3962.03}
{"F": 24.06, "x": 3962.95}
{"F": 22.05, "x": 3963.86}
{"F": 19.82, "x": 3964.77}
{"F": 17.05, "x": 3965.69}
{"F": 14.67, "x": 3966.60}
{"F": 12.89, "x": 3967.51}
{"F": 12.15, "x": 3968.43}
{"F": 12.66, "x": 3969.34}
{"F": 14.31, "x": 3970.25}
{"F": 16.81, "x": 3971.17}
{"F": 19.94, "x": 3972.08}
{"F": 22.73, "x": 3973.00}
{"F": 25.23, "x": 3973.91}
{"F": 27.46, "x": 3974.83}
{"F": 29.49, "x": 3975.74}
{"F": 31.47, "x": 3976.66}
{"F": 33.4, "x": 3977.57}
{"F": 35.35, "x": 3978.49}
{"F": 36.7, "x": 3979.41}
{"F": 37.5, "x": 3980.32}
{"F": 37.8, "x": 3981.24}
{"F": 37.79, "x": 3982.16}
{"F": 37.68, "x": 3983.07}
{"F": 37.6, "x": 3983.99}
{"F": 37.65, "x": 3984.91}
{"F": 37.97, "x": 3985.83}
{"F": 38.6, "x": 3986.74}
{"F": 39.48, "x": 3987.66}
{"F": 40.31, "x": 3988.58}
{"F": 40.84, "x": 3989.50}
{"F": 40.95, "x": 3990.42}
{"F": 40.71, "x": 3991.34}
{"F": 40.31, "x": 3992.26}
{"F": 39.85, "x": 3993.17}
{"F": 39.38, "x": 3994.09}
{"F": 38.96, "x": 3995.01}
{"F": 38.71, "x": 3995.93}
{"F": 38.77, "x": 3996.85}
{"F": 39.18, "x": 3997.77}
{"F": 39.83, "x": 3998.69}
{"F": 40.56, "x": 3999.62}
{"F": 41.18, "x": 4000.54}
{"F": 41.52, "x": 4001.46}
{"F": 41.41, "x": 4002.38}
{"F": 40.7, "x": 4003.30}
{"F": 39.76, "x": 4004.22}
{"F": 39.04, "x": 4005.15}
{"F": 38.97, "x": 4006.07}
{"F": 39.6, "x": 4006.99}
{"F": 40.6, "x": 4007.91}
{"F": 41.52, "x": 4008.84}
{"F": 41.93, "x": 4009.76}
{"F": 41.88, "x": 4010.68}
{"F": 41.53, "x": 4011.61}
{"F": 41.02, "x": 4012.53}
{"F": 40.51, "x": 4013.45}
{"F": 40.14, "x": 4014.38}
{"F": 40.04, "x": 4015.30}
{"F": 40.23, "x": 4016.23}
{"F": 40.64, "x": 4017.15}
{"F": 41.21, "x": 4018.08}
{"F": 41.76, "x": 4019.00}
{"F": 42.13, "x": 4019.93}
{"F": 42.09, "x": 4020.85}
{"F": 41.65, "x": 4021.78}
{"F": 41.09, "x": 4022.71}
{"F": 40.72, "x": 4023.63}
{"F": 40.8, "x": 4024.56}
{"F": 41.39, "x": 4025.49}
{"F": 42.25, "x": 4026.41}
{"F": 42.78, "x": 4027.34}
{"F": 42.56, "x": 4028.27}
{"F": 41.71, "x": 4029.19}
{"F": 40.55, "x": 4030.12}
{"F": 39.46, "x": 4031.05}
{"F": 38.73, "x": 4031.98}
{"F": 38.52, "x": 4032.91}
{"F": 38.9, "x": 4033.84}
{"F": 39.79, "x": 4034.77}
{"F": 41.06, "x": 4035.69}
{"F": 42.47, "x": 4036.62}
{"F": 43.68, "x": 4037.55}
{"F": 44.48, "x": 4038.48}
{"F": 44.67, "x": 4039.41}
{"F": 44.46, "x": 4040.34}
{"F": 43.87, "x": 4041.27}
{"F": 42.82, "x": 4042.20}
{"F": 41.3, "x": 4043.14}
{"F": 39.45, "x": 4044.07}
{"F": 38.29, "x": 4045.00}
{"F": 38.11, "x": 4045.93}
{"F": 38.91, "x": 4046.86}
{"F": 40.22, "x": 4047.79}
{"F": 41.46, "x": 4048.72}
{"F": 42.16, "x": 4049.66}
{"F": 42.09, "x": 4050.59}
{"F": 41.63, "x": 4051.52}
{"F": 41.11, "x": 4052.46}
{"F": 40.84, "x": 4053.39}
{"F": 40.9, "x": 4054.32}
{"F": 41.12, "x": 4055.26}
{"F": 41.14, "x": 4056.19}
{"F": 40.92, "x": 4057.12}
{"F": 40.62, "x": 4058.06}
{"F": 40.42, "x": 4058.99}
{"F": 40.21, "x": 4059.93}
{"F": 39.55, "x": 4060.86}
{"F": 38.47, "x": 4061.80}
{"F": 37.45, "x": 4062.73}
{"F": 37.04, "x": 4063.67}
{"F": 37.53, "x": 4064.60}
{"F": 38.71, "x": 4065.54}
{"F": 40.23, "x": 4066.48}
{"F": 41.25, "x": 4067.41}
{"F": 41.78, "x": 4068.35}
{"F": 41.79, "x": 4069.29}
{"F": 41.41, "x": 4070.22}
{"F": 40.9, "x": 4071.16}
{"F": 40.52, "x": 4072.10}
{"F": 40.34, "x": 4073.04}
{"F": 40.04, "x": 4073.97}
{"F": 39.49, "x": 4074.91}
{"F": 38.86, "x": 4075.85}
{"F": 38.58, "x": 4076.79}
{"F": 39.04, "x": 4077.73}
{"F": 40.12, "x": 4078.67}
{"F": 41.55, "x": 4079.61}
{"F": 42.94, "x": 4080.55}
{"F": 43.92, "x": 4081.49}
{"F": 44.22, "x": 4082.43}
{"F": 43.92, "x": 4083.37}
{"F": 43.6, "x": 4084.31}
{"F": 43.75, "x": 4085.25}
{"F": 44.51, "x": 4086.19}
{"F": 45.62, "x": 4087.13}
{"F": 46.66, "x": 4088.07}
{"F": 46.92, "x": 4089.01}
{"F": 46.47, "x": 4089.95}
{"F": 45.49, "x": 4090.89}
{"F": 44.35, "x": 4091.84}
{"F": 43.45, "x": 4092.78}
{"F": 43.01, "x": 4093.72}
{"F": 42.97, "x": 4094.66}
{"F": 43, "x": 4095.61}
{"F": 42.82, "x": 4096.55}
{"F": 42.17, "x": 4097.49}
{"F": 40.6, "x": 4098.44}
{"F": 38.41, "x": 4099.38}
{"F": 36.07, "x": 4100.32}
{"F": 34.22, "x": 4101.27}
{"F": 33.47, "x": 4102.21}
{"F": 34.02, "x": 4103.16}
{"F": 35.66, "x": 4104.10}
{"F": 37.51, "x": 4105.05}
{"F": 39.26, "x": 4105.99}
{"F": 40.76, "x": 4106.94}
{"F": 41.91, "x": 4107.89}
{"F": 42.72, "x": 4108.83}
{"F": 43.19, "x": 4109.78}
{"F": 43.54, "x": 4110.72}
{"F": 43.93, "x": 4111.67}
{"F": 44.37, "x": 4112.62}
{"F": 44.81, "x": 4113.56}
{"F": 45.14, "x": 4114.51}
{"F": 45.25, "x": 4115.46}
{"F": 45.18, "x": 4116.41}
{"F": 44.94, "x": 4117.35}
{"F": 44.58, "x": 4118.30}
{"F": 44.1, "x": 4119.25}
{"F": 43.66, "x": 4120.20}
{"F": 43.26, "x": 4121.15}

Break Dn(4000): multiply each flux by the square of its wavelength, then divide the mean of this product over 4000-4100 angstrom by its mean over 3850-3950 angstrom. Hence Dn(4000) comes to 1.53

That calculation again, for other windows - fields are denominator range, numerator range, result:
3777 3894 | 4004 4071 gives 1.45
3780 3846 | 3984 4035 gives 1.48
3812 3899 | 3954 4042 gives 1.33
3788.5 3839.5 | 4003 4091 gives 1.59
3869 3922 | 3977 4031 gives 1.33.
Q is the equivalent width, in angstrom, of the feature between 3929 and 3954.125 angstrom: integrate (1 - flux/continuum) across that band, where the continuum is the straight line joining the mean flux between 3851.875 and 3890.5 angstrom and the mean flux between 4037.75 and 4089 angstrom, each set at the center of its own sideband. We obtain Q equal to 8.7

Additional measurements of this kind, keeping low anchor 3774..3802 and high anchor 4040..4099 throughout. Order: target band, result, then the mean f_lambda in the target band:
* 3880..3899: 3.3 angstrom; 30.6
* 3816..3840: 8.7 angstrom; 22.7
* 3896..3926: 4.3 angstrom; 32.2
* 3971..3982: 2.6 angstrom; 30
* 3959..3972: 6.3 angstrom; 20.1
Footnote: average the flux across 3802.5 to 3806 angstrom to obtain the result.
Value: 39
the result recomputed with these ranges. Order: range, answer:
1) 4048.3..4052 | 41.7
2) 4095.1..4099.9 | 41.4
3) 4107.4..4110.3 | 42.7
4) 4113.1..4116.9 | 45.1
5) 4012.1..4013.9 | 40.9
